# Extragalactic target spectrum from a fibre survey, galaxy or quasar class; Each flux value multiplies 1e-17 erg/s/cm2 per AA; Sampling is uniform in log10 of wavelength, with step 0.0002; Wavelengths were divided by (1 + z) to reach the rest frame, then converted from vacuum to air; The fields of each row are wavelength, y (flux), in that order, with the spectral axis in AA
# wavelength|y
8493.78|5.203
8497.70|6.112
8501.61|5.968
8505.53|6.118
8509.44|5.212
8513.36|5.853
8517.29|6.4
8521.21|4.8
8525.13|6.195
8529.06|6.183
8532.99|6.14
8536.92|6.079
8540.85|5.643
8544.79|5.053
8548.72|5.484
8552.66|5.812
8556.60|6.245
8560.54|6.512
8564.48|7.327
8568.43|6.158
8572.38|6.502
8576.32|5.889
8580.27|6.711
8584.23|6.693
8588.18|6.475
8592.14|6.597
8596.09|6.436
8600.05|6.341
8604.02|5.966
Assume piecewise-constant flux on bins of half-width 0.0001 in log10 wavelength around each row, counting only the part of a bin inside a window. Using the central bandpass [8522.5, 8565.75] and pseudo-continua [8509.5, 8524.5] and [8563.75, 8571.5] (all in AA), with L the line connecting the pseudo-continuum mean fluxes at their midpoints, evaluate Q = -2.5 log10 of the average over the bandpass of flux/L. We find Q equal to 0.03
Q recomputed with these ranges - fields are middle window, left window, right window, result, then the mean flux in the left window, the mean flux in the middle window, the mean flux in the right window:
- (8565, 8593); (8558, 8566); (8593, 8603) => 0.03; 6.85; 6.47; 6.37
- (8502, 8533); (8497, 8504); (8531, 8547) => 0.01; 6.03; 5.85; 5.73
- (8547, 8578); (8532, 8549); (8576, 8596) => -0.03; 5.67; 6.25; 6.52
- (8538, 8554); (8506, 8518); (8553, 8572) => 0.14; 5.8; 5.52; 6.49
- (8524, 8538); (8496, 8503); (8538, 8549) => -0.10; 6.05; 6.15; 5.44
